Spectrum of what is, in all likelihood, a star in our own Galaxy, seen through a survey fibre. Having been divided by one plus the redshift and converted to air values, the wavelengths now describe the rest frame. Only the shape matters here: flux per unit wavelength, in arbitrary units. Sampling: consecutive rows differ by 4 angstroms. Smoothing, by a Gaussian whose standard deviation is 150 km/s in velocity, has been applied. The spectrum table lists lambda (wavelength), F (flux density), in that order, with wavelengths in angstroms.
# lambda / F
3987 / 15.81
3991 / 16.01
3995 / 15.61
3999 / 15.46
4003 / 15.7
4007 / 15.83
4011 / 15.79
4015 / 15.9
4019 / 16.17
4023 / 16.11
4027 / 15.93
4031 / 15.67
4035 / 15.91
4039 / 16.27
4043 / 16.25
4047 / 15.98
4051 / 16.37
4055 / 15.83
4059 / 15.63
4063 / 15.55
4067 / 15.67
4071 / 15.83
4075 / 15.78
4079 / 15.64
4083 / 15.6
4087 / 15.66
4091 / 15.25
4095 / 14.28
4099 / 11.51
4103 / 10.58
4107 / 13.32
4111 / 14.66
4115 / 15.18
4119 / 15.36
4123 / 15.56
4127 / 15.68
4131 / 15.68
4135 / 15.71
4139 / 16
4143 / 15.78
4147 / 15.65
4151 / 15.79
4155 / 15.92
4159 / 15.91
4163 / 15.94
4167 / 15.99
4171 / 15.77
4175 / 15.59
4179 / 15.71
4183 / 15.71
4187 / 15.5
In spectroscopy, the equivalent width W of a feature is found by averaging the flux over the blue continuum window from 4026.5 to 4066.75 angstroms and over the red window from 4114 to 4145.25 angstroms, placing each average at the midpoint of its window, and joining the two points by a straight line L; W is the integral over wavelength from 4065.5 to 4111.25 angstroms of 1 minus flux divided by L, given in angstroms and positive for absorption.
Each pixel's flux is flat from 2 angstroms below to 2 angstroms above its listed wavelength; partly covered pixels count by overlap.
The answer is 3.8 angstroms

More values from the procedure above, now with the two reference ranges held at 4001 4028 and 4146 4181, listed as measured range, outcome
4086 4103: 2.4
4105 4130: 1.4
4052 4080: 0.3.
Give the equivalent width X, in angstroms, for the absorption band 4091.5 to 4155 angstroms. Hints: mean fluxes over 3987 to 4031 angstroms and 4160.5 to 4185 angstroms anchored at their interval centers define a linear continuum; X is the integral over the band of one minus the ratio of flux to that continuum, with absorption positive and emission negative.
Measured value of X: 4.2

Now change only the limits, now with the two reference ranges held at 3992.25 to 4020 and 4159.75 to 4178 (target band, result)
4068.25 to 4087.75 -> 0.1 angstroms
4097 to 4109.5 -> 3.1 angstroms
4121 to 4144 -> 0.1 angstroms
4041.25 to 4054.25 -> -0.3 angstroms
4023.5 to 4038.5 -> -0.1 angstroms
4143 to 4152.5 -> 0.1 angstroms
